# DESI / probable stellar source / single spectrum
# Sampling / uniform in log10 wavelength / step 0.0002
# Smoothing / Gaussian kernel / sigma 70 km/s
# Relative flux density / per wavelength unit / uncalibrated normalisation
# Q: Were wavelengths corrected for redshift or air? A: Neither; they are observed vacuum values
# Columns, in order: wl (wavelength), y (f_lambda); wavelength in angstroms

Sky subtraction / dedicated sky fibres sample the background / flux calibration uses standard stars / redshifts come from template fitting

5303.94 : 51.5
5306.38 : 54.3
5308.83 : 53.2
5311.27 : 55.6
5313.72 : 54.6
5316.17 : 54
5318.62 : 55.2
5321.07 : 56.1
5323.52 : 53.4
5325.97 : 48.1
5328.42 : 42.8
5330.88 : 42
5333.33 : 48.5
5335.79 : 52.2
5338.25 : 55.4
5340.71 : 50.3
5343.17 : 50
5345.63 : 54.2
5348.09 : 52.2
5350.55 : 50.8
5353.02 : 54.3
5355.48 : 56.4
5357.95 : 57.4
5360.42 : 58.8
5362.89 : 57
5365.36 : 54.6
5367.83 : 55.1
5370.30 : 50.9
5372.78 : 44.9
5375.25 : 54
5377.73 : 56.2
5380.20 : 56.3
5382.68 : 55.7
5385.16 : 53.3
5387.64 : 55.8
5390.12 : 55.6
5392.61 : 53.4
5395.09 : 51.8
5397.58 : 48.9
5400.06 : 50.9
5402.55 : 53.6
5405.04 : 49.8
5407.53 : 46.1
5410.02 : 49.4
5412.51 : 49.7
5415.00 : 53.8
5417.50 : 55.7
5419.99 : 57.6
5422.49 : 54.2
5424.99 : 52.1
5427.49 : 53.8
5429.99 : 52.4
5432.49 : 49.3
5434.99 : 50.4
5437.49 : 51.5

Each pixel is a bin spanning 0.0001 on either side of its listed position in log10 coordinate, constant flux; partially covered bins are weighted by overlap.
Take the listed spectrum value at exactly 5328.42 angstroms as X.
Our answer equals 42.8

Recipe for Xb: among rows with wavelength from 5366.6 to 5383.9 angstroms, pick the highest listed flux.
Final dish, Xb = 56.3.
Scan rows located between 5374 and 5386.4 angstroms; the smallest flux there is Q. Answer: 53.3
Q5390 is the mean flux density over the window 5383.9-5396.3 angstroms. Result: 54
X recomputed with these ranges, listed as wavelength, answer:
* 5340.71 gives 50.3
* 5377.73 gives 56.2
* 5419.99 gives 57.6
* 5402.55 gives 53.6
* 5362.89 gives 57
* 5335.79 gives 52.2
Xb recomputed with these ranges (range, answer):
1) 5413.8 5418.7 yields 55.7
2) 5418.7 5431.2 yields 57.6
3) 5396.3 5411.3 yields 53.6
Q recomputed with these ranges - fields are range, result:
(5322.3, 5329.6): 42.8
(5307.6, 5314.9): 53.2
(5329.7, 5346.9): 42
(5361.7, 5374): 44.9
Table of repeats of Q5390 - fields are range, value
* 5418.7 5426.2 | 54.7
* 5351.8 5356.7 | 55.4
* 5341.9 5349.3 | 52.1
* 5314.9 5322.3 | 55.1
